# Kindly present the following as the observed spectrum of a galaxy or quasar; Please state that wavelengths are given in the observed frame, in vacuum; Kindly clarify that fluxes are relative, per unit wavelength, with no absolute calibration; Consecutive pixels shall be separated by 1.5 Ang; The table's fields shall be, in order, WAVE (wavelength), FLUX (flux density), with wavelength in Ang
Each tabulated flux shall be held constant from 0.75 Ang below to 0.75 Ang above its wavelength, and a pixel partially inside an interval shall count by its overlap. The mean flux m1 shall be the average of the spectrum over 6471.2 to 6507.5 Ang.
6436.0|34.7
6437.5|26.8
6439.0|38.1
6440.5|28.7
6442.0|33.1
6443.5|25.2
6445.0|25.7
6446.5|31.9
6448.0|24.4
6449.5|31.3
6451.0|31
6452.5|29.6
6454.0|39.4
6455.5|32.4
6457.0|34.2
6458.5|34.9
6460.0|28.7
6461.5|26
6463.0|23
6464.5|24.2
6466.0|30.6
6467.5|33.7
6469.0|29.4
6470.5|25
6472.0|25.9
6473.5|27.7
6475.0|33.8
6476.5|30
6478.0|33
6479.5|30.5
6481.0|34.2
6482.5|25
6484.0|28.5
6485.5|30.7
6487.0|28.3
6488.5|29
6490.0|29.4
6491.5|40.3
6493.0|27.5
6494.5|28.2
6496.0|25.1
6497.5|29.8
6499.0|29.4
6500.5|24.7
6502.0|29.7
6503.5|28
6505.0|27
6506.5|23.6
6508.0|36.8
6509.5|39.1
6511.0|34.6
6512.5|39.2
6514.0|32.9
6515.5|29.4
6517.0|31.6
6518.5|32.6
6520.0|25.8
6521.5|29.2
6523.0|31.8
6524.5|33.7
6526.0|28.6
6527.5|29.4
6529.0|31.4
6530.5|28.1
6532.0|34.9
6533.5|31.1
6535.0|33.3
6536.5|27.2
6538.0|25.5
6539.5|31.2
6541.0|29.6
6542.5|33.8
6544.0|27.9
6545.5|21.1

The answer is 29.2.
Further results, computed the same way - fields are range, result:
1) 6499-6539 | 30.7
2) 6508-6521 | 33.3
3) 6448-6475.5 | 29.9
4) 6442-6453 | 28.7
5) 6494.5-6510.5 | 29.4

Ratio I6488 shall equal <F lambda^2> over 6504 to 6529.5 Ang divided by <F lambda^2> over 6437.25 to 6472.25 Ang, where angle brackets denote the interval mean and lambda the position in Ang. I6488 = 1.1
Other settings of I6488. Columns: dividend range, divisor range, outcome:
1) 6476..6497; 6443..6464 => 1.02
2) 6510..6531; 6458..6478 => 1.11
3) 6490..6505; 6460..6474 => 1.07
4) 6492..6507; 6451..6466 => 0.92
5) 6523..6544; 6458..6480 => 1.07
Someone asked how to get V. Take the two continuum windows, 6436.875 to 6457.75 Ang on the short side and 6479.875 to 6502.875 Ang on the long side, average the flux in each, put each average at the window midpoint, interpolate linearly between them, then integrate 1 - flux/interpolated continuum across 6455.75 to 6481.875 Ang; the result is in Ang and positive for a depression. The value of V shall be 0.3 Ang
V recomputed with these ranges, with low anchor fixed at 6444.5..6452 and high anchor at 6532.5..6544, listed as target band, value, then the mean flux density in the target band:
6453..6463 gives -0.9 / 31.8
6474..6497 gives -0.6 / 30.2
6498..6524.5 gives -1.0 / 31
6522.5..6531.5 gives -0.2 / 30.6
